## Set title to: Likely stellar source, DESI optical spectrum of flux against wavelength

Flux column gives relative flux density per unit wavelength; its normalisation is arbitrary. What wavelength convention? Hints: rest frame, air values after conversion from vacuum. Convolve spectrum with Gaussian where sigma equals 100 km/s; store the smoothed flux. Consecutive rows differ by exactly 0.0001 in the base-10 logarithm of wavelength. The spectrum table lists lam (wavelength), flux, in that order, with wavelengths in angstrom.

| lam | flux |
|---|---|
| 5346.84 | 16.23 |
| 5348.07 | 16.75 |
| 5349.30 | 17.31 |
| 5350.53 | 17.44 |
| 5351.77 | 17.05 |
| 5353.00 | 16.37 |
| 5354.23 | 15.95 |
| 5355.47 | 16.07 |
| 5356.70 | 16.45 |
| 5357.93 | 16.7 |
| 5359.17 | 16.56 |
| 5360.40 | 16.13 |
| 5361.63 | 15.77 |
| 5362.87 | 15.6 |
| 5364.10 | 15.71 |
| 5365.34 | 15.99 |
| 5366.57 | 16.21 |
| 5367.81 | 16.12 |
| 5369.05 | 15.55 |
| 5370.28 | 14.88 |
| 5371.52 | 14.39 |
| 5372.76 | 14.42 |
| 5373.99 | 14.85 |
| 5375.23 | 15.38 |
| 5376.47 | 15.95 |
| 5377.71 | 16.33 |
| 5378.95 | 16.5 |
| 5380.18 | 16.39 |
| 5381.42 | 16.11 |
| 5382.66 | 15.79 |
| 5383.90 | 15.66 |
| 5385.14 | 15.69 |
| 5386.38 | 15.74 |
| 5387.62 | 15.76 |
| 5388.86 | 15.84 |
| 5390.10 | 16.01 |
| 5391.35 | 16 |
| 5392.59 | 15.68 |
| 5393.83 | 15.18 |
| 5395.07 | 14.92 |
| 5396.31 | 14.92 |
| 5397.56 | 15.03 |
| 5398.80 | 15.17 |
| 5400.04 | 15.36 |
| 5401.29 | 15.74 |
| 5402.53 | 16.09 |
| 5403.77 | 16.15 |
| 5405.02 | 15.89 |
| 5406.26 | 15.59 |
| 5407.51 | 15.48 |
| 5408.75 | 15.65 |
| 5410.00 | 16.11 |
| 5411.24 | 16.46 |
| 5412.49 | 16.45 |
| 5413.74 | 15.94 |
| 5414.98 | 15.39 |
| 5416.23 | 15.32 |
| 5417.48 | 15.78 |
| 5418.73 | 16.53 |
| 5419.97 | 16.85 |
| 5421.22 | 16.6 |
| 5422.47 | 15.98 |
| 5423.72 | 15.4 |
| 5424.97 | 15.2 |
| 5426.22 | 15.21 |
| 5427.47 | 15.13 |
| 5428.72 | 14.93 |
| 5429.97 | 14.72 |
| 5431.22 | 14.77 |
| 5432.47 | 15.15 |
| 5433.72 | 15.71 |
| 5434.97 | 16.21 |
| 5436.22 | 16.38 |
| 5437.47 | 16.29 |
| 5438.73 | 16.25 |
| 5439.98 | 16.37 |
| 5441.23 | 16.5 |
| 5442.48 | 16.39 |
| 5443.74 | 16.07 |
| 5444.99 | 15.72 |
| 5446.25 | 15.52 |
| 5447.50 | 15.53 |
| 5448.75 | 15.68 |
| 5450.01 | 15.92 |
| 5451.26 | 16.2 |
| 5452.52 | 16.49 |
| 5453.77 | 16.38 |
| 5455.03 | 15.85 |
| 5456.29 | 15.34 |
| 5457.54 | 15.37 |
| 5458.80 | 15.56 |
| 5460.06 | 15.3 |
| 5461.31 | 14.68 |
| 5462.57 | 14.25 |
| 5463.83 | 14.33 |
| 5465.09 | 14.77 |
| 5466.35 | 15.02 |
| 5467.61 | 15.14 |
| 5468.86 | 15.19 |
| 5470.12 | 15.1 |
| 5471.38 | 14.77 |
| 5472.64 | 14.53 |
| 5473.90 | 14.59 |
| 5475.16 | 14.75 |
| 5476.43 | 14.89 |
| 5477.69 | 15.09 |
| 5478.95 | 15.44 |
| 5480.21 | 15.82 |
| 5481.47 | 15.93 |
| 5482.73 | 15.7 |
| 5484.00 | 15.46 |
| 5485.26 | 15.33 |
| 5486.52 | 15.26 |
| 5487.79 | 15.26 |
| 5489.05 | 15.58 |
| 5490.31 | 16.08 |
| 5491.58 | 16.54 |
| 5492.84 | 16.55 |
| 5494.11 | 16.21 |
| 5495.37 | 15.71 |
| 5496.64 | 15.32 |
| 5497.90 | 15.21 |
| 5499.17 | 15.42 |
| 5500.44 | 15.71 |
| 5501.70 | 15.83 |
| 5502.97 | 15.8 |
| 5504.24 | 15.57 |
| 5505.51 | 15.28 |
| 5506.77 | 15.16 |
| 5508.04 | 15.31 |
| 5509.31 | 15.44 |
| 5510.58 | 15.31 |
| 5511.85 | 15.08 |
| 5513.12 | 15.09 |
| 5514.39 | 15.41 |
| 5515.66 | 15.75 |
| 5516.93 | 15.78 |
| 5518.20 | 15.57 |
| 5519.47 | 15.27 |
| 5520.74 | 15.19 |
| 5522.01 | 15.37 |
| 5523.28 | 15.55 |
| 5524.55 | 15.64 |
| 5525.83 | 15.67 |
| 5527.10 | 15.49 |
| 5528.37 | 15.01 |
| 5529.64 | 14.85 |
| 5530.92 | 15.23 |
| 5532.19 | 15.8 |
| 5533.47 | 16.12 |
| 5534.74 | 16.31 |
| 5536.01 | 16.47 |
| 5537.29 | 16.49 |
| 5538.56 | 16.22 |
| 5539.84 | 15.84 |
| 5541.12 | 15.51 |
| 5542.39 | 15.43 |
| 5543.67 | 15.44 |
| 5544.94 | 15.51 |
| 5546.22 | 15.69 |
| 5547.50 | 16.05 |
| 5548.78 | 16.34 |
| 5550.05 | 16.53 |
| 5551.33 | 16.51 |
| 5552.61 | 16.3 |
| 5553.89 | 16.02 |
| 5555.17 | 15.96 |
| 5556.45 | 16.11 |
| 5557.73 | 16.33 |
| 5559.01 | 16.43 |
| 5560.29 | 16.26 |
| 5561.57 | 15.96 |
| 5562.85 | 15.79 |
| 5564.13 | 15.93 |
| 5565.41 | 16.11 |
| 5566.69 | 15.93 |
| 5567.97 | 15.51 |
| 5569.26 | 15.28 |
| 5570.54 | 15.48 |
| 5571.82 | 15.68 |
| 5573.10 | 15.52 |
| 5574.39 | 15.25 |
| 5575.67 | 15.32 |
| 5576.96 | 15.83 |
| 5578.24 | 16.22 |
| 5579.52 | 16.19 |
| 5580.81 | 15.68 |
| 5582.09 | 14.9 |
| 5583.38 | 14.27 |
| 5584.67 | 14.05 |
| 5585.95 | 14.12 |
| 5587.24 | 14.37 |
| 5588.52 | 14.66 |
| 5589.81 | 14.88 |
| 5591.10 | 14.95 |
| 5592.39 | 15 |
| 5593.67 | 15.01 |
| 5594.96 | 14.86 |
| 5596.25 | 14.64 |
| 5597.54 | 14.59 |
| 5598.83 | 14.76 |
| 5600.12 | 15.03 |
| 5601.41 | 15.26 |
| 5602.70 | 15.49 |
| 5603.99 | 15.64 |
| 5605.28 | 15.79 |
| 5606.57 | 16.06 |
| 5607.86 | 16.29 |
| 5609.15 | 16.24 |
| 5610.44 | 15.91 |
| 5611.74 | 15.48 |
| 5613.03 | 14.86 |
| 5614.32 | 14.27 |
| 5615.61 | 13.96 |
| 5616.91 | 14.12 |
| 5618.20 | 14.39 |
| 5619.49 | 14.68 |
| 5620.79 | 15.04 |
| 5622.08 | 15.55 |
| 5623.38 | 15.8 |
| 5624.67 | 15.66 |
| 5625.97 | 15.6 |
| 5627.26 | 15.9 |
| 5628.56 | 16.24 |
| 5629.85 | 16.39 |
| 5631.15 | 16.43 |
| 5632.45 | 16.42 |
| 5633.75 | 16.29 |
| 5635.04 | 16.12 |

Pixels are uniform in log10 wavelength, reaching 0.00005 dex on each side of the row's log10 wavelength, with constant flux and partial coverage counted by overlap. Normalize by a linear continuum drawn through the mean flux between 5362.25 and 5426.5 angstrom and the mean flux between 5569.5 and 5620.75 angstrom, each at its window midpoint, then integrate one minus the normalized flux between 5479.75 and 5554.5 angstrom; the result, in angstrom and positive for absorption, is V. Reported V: -1.6 angstrom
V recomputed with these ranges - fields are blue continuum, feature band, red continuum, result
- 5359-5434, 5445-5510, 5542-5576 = 1.4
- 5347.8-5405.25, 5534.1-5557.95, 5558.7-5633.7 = -0.9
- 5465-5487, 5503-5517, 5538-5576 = 0.1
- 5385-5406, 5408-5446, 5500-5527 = -0.7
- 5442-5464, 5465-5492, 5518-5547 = 0.6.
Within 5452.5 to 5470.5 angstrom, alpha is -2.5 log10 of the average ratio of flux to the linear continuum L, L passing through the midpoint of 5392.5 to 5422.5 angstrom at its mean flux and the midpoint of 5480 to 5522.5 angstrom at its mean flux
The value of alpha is 0.031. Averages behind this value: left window 15.8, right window 15.6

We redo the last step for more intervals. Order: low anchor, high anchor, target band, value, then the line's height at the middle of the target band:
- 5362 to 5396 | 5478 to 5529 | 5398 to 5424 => -0.02 mag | 15.6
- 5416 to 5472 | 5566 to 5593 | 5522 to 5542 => -0.03 mag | 15.3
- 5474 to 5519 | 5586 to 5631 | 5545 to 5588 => -0.03 mag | 15.3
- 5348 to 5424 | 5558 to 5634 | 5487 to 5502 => -0.01 mag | 15.6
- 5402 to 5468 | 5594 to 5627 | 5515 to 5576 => -0.03 mag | 15.4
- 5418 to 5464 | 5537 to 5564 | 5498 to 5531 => 0.04 mag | 15.9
